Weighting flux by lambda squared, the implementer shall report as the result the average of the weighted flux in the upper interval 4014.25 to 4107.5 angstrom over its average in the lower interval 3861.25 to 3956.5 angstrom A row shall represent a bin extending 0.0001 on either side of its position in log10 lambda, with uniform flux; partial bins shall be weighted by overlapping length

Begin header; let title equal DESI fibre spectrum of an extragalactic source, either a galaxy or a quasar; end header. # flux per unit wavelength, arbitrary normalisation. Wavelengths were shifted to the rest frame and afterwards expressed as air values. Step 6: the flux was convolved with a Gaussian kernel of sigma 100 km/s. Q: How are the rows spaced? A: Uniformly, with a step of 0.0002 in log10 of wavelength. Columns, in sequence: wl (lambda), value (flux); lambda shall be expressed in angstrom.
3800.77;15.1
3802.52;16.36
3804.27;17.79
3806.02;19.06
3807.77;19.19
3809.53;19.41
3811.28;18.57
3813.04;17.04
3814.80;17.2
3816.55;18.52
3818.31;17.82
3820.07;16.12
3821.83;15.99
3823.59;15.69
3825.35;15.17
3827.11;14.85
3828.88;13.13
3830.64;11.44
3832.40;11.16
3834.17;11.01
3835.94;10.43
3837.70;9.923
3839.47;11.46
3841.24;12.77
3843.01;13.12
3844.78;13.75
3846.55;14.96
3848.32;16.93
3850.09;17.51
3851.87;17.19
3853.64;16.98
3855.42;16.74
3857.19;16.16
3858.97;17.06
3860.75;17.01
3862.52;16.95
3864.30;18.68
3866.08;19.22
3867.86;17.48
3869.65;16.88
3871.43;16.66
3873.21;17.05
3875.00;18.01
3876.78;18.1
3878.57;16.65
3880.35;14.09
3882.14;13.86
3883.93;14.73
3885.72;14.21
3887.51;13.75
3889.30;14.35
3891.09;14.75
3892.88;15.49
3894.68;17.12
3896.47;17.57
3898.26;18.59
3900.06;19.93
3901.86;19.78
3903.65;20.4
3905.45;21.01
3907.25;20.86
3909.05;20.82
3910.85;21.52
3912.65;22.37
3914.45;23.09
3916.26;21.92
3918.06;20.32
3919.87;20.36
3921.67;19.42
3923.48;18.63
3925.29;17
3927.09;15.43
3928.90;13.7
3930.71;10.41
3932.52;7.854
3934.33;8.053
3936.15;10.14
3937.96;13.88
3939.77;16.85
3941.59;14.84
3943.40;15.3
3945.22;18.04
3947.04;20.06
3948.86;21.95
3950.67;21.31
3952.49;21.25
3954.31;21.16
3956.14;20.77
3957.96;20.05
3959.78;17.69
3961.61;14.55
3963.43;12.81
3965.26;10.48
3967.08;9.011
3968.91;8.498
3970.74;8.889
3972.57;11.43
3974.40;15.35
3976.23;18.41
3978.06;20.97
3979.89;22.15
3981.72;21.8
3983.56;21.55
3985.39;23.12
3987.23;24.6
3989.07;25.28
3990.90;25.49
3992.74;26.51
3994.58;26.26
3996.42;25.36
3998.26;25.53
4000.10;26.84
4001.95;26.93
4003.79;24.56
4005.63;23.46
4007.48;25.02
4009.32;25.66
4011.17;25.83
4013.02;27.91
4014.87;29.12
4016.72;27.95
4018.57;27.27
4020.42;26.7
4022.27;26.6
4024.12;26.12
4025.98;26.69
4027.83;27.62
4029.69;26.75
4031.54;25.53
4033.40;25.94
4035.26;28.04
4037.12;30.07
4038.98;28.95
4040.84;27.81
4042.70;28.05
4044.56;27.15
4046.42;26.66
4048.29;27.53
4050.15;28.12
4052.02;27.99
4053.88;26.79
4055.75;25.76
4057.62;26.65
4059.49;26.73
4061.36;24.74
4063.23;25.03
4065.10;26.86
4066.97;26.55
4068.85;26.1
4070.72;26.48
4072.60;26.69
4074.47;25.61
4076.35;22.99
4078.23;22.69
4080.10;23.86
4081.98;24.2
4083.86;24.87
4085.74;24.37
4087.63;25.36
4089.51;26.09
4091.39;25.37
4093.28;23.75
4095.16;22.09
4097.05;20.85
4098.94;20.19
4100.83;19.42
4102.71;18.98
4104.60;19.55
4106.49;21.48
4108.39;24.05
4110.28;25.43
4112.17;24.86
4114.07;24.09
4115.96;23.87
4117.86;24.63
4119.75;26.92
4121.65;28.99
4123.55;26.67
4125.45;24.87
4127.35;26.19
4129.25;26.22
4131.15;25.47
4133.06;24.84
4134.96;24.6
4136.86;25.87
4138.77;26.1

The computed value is 1.58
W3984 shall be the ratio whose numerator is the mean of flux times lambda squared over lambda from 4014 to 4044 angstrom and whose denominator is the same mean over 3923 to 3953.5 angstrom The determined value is 1.85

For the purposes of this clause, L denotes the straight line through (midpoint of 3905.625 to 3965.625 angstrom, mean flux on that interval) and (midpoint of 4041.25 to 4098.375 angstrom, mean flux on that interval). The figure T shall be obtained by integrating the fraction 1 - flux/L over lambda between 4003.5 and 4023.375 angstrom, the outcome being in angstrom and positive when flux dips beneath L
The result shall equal -3.9 angstrom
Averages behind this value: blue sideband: 17.5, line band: 26.4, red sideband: 25.5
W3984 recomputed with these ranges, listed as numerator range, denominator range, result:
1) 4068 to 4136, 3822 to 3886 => 1.80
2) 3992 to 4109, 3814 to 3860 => 1.93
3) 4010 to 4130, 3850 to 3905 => 1.67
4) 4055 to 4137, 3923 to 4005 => 1.43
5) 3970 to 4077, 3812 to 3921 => 1.64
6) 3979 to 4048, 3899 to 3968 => 1.56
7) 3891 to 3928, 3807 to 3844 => 1.38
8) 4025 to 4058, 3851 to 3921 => 1.65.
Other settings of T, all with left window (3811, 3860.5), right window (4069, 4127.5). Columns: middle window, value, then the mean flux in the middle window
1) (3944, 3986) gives 4.36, 17.4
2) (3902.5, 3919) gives -3.58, 21.3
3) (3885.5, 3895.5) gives 1.10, 15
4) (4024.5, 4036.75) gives -2.92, 26.9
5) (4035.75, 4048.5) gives -3.44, 28.1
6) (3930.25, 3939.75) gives 3.98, 10.7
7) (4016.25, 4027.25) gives -2.82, 26.9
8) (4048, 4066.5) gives -3.25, 26.6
